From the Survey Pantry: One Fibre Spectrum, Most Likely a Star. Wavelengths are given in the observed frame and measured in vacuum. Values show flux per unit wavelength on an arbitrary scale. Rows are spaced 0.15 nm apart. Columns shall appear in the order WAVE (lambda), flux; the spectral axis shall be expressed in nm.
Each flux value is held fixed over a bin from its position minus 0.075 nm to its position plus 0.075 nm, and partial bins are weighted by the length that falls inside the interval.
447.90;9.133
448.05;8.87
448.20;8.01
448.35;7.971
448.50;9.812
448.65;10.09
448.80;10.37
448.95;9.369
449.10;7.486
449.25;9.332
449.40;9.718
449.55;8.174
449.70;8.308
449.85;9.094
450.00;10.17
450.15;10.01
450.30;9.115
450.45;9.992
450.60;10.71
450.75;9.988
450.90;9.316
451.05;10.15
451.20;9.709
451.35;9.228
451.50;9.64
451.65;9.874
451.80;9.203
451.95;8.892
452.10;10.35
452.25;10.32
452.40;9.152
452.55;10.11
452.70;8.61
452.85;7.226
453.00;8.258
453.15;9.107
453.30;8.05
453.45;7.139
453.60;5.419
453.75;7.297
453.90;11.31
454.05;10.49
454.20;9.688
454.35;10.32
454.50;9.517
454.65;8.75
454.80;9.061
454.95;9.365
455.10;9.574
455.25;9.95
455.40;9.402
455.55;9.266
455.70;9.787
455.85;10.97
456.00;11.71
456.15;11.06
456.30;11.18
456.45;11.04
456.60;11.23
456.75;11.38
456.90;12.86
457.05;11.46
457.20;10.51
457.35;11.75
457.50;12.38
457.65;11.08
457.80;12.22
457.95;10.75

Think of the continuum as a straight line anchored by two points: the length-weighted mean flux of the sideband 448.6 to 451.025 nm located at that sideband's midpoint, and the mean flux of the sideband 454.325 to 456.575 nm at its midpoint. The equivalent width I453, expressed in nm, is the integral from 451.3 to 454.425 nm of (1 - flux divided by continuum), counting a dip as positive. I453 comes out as 0.24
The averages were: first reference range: 9.46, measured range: 9.03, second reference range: 10.1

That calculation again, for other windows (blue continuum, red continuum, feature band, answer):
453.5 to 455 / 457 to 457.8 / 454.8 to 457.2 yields -0.041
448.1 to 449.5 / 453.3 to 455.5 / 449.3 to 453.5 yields -0.093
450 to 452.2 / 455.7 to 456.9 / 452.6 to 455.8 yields 0.508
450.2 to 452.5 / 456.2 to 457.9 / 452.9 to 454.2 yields 0.248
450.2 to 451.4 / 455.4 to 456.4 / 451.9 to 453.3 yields 0.140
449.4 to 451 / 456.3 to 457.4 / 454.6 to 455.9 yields 0.168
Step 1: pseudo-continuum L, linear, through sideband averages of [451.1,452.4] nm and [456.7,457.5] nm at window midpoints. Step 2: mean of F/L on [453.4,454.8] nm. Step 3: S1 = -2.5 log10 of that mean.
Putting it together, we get 0.181 mag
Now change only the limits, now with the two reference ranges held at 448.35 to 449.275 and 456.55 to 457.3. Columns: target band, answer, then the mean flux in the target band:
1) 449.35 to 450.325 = 0.04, 9.22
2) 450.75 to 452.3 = 0.04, 9.67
